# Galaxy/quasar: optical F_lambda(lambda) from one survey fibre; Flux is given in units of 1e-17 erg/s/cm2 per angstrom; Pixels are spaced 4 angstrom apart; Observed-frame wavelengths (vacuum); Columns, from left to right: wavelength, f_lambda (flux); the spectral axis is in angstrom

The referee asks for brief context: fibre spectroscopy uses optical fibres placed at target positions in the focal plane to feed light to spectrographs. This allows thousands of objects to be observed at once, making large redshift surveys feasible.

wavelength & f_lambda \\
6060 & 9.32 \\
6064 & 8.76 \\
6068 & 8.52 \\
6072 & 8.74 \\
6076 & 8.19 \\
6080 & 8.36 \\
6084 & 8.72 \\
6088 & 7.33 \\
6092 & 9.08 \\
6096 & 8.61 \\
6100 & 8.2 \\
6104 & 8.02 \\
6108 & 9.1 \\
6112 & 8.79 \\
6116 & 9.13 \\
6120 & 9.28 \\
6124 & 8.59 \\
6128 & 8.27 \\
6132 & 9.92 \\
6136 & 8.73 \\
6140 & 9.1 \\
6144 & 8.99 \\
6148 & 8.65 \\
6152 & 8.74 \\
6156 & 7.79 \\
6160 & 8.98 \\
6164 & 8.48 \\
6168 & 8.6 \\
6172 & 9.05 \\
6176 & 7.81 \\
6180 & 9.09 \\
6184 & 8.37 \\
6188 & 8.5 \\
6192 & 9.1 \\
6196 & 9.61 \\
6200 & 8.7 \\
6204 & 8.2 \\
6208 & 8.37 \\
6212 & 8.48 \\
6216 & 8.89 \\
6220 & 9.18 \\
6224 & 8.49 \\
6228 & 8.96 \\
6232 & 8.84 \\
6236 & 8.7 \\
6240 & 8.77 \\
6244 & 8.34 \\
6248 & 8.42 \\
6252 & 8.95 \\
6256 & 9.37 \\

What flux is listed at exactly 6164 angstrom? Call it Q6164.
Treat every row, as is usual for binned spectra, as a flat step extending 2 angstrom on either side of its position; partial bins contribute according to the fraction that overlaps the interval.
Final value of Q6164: 8.48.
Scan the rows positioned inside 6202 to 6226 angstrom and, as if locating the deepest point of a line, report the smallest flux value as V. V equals 8.2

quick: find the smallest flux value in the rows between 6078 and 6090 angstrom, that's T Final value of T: 7.33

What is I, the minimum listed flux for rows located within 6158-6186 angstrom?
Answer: 7.81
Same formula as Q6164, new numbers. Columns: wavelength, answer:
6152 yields 8.74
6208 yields 8.37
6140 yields 9.1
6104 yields 8.02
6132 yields 9.92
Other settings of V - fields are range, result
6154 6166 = 7.79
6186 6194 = 8.5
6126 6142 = 8.27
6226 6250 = 8.34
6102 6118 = 8.02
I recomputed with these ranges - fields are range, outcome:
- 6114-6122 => 9.13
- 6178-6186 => 8.37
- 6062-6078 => 8.19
